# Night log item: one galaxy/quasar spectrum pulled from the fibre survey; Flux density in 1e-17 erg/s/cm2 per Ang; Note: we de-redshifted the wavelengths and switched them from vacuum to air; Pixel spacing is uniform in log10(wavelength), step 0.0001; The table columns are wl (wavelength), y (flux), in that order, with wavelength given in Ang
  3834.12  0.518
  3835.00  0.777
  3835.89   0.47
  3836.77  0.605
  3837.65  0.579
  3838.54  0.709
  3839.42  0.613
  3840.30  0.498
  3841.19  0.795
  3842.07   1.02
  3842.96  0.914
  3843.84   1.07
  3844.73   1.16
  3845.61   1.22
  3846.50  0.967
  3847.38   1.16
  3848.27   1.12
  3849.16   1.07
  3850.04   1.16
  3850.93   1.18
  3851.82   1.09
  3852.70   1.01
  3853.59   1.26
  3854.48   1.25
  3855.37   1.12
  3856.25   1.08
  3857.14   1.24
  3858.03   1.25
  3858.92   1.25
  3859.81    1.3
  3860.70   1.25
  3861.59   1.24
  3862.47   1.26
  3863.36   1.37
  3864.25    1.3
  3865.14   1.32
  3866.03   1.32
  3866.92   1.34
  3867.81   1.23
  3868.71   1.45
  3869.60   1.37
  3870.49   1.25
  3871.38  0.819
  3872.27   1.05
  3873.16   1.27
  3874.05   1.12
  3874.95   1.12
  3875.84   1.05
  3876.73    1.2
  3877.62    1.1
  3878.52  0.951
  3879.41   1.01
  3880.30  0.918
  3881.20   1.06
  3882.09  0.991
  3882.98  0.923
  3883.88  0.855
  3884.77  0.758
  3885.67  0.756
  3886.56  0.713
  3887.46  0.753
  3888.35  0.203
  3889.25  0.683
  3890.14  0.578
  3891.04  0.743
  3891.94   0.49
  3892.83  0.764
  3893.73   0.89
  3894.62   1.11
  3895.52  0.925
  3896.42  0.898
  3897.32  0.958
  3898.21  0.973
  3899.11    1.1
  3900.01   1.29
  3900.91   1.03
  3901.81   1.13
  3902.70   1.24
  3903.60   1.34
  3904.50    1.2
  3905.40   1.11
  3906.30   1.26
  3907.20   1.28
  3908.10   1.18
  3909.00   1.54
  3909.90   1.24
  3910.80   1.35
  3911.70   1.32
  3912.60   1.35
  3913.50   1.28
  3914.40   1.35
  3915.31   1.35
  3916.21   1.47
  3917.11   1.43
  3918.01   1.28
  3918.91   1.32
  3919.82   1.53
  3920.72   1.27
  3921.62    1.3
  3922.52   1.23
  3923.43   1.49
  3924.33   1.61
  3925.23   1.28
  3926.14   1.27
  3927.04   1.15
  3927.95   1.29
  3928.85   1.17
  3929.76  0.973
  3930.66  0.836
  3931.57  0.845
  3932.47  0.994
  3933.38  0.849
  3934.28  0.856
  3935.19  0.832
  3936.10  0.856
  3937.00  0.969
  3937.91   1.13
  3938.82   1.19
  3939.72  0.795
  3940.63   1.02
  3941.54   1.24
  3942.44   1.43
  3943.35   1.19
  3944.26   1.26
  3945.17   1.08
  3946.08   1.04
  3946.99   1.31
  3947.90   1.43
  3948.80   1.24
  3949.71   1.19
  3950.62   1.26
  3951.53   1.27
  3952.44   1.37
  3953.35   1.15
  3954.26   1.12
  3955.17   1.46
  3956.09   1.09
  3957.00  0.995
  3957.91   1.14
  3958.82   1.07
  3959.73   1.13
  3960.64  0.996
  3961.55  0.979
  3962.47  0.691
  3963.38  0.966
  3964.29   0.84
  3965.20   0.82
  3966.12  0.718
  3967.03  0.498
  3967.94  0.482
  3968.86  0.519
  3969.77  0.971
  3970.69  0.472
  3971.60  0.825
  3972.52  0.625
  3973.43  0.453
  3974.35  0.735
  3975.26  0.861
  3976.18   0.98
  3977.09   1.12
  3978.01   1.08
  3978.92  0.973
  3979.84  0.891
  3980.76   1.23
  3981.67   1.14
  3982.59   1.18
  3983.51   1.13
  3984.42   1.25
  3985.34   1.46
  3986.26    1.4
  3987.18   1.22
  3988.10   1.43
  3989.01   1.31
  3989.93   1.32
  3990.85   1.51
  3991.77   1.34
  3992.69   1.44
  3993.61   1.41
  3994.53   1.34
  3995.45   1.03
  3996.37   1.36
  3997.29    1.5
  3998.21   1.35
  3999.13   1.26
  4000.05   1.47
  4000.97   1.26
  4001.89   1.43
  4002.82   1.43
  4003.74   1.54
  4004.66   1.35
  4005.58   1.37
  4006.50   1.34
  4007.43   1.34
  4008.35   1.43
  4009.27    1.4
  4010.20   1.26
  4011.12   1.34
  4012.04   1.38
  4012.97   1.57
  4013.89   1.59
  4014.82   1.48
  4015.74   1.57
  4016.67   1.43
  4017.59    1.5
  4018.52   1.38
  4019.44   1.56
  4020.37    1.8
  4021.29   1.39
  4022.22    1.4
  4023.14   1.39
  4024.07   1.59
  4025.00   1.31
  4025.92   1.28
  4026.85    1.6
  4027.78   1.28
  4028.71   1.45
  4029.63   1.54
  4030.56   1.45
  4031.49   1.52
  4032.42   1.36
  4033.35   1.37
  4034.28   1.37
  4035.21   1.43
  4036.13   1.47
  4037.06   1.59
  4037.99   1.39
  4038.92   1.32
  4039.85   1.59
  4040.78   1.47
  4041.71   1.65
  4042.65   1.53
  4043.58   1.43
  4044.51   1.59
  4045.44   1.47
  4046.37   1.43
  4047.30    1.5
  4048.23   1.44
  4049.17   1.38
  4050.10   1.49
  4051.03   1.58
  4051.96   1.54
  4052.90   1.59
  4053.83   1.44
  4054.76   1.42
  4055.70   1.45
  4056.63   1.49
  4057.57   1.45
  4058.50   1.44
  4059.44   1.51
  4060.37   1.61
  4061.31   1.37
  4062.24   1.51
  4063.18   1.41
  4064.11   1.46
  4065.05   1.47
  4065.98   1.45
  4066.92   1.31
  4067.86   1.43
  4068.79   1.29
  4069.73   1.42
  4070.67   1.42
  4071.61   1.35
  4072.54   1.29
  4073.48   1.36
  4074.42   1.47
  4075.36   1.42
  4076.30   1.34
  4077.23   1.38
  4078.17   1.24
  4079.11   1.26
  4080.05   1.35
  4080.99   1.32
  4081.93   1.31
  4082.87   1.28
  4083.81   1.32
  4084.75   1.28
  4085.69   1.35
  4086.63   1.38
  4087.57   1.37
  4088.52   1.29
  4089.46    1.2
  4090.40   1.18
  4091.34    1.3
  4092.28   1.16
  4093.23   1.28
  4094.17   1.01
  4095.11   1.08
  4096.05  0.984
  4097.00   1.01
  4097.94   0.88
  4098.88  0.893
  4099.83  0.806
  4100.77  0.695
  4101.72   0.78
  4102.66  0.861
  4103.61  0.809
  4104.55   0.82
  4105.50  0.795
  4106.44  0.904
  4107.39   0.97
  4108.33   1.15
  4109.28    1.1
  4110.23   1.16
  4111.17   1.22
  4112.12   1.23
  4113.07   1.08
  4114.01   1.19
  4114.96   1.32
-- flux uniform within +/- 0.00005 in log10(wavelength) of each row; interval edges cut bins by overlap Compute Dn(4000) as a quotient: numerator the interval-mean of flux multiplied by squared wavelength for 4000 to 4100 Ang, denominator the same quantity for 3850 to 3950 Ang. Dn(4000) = 1.33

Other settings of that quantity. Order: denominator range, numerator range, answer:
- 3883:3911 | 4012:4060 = 1.62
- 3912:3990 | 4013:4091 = 1.37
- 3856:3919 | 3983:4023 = 1.33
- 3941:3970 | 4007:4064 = 1.44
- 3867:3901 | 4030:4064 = 1.67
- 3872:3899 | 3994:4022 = 1.68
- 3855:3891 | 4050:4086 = 1.46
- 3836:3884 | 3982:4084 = 1.42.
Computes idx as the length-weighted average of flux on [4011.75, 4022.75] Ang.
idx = 1.51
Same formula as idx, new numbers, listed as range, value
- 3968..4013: 1.2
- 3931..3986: 1.01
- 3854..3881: 1.19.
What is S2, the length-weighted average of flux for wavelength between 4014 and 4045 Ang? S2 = 1.47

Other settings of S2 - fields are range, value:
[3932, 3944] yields 1.03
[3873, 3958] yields 1.11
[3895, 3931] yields 1.24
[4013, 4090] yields 1.43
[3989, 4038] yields 1.42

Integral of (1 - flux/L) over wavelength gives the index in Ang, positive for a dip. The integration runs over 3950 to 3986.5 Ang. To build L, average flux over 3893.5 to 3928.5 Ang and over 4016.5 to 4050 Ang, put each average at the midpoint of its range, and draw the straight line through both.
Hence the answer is 9.9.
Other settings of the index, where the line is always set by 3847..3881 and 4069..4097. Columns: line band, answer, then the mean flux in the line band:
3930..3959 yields 2.6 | 1.11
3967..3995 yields 4.0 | 1.06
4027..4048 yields -3.4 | 1.47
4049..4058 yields -1.5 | 1.49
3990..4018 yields -3.4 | 1.4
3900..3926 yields -2.4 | 1.31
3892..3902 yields 1.8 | 0.983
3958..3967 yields 2.4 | 0.902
